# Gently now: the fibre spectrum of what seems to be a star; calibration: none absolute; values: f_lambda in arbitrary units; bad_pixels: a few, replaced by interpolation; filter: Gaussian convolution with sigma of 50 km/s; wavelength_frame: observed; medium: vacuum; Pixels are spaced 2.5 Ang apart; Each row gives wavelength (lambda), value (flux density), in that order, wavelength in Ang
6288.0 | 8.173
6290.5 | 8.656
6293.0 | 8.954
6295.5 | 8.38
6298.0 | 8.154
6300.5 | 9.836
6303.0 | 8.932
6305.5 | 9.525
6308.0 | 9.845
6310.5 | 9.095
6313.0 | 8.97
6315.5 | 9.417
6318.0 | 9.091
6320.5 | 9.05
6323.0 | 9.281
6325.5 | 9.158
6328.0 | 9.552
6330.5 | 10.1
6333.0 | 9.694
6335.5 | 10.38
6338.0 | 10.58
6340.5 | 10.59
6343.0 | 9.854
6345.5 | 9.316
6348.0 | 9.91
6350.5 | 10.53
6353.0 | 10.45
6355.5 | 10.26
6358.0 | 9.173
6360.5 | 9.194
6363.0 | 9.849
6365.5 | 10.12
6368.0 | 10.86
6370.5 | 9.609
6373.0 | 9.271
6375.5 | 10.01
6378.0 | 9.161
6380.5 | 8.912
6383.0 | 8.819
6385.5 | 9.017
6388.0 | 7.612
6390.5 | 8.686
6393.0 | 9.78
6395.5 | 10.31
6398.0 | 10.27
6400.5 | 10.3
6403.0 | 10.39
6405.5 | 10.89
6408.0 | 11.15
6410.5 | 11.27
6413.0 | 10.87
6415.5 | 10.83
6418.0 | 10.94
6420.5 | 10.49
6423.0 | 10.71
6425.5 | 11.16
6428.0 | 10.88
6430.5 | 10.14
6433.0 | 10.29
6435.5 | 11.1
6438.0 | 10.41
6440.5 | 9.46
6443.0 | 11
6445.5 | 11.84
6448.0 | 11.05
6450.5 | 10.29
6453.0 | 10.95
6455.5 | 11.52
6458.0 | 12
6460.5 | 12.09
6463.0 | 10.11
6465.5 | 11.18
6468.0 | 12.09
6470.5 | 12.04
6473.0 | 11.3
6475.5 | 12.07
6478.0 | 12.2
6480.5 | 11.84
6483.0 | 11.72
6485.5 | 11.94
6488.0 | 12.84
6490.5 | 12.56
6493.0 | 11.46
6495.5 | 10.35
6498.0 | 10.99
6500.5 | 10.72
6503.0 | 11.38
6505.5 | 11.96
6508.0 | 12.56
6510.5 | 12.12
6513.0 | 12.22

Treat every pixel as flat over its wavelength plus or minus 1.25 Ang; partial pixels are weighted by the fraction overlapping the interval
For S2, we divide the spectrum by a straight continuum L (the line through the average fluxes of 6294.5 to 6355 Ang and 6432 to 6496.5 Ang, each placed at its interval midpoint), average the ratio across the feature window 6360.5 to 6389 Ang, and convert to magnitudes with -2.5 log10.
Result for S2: 0.09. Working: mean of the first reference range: 9.58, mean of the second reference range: 11.4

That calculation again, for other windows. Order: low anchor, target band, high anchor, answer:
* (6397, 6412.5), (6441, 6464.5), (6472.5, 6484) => 0.031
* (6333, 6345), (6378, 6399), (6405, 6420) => 0.171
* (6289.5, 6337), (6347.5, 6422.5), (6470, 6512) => 0.033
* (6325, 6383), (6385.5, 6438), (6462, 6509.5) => 0.028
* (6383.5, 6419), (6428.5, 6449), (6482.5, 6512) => 0.009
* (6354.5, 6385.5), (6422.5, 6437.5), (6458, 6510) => -0.002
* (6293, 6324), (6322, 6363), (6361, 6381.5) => -0.049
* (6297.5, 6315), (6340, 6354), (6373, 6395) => -0.105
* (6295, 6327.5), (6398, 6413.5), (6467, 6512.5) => -0.021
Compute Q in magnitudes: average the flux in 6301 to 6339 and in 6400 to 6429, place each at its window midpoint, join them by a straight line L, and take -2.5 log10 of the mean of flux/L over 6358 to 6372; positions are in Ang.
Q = 0.03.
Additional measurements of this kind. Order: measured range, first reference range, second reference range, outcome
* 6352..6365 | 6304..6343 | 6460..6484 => 0.03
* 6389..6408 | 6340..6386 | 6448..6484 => 0.02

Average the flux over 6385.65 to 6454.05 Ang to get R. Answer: 10.5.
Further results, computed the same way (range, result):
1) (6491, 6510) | 11.4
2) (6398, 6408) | 10.6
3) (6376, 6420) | 9.96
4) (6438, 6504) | 11.4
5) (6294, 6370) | 9.64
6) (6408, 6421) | 10.9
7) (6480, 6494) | 12.1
